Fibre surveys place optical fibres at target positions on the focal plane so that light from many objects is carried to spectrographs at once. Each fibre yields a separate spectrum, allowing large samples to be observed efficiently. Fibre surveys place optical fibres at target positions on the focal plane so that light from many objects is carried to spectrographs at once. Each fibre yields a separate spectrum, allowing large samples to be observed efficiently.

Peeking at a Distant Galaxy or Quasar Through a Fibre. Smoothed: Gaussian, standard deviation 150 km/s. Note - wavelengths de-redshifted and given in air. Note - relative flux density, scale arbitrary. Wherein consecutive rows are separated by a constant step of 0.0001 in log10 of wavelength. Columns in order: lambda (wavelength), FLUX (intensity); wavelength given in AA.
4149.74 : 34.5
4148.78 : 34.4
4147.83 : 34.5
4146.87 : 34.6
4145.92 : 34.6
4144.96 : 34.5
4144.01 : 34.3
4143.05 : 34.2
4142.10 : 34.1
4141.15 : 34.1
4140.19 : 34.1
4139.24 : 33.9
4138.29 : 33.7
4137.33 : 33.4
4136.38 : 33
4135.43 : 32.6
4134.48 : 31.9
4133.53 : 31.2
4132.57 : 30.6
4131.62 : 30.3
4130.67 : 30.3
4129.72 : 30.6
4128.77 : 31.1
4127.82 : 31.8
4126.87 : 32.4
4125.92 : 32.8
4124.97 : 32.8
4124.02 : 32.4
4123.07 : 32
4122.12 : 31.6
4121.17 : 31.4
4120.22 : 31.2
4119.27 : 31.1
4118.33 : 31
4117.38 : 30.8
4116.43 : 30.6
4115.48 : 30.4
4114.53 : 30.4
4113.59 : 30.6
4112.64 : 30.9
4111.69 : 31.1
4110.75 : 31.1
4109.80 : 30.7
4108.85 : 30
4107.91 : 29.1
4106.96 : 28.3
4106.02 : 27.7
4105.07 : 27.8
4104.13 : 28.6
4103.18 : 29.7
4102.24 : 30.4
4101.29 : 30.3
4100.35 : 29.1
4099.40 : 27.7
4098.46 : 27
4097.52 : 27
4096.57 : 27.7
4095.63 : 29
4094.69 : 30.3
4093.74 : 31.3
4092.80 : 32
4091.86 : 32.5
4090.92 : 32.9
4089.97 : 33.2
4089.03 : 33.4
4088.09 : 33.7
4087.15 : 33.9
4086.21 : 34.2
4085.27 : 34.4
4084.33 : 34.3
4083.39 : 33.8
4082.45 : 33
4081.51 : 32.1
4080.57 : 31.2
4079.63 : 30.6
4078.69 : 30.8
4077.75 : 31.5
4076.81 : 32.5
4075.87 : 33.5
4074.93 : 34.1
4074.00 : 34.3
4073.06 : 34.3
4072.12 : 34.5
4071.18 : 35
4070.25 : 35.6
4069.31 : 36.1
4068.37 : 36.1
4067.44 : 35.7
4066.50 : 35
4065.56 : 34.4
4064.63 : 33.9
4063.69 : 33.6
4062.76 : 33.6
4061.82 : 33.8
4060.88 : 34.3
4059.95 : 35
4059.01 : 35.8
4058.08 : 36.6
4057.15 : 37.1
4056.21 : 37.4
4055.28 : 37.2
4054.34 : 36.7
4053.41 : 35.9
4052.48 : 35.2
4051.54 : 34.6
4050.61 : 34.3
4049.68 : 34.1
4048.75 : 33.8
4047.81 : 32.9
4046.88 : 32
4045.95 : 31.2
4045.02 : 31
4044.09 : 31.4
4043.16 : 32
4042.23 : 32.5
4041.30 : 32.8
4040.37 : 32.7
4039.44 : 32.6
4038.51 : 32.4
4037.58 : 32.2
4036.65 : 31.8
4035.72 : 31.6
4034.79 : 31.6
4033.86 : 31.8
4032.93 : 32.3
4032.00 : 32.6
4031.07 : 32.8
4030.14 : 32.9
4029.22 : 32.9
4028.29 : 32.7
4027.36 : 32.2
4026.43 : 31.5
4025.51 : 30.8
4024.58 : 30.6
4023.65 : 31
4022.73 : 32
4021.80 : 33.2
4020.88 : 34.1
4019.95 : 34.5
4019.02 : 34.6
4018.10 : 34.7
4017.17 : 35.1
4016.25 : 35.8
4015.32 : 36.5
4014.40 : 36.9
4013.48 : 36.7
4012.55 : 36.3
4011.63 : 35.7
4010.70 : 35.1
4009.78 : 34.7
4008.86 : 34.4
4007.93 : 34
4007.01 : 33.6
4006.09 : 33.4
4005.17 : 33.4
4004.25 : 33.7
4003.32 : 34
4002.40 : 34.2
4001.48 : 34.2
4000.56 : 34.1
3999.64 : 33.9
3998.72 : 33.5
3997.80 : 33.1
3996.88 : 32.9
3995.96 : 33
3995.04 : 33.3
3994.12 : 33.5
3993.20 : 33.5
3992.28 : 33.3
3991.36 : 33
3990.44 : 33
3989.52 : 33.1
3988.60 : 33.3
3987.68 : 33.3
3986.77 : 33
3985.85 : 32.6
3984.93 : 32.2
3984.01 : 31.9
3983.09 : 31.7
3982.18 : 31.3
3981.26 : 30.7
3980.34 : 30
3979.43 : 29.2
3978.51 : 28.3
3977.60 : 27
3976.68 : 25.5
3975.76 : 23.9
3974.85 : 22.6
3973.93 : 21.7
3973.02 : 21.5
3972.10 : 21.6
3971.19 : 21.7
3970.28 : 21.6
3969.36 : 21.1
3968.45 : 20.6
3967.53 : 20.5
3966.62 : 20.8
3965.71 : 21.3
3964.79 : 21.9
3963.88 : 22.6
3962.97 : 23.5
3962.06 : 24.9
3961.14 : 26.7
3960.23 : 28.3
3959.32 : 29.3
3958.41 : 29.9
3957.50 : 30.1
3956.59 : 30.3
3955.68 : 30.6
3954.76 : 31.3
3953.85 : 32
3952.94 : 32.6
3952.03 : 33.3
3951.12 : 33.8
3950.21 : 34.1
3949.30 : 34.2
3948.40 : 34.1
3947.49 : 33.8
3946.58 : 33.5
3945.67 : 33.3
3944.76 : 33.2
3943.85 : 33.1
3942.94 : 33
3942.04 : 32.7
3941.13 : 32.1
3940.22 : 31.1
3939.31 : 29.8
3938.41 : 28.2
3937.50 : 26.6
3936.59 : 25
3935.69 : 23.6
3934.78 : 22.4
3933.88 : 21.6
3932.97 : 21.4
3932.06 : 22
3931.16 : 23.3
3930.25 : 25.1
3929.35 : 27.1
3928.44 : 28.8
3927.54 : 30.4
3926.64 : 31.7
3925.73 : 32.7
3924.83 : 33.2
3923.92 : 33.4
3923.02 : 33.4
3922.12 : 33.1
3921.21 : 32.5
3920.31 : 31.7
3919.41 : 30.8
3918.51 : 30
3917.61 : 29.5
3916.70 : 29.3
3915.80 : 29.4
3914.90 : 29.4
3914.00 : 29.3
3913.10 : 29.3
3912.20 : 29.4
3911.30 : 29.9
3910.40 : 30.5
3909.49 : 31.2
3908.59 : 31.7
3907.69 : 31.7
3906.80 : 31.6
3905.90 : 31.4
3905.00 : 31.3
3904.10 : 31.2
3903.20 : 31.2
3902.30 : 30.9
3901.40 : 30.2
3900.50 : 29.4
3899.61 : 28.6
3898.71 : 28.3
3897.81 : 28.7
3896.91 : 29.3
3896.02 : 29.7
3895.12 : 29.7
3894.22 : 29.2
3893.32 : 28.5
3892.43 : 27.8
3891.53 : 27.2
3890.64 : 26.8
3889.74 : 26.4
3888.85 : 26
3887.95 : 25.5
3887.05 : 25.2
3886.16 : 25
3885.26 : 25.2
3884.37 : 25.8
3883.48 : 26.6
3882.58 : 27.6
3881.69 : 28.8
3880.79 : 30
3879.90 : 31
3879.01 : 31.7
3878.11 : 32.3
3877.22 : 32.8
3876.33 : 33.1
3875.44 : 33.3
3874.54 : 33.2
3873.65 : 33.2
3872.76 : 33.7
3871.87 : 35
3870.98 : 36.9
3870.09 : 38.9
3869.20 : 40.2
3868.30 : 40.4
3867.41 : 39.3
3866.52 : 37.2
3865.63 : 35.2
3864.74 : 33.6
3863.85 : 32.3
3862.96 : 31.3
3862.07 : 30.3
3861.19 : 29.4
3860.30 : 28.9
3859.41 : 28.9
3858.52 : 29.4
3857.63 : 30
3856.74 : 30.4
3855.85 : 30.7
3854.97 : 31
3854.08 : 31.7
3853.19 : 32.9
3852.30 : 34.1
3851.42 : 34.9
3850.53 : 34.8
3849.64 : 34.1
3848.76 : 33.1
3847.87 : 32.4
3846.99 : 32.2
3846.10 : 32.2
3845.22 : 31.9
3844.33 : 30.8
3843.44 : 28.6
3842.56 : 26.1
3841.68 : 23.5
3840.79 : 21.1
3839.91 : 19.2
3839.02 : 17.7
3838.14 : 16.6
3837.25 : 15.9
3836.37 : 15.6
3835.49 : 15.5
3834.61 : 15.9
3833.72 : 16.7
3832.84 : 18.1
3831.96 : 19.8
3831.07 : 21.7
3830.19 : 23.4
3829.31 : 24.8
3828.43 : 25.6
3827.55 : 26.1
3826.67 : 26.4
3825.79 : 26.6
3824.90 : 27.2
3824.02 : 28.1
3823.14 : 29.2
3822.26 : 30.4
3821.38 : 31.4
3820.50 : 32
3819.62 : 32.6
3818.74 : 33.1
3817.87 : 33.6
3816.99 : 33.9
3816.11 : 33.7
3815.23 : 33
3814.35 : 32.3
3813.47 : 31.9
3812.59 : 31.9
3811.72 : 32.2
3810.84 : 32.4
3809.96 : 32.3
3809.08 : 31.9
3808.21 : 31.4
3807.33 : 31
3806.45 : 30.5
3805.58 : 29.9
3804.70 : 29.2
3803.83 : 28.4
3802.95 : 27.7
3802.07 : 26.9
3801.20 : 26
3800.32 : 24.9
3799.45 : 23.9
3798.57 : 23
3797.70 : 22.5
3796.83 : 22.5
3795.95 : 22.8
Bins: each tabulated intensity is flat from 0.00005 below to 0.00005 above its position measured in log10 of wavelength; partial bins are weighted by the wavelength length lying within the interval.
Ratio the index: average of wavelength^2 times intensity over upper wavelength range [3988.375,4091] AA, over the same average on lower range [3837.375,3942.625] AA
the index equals 1.2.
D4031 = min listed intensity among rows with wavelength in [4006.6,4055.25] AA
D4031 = 30.6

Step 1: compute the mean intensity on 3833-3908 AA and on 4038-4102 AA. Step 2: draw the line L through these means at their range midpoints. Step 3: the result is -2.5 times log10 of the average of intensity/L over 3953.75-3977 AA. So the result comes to 0.25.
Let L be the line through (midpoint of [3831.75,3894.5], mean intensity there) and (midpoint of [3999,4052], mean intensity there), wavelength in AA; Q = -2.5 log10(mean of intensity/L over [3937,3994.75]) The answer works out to 0.10 mag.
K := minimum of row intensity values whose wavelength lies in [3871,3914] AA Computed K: 25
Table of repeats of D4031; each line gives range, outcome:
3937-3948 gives 26.6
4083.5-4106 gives 27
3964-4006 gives 20.5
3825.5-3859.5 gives 15.5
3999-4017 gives 33.4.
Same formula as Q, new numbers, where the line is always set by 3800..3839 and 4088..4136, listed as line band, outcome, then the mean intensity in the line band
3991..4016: -0.17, 34.2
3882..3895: 0.05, 26.7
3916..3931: -0.08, 30.6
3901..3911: -0.11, 31.1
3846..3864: -0.15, 31.6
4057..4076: -0.16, 34.9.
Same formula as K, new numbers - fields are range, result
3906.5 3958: 21.4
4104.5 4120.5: 27.7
